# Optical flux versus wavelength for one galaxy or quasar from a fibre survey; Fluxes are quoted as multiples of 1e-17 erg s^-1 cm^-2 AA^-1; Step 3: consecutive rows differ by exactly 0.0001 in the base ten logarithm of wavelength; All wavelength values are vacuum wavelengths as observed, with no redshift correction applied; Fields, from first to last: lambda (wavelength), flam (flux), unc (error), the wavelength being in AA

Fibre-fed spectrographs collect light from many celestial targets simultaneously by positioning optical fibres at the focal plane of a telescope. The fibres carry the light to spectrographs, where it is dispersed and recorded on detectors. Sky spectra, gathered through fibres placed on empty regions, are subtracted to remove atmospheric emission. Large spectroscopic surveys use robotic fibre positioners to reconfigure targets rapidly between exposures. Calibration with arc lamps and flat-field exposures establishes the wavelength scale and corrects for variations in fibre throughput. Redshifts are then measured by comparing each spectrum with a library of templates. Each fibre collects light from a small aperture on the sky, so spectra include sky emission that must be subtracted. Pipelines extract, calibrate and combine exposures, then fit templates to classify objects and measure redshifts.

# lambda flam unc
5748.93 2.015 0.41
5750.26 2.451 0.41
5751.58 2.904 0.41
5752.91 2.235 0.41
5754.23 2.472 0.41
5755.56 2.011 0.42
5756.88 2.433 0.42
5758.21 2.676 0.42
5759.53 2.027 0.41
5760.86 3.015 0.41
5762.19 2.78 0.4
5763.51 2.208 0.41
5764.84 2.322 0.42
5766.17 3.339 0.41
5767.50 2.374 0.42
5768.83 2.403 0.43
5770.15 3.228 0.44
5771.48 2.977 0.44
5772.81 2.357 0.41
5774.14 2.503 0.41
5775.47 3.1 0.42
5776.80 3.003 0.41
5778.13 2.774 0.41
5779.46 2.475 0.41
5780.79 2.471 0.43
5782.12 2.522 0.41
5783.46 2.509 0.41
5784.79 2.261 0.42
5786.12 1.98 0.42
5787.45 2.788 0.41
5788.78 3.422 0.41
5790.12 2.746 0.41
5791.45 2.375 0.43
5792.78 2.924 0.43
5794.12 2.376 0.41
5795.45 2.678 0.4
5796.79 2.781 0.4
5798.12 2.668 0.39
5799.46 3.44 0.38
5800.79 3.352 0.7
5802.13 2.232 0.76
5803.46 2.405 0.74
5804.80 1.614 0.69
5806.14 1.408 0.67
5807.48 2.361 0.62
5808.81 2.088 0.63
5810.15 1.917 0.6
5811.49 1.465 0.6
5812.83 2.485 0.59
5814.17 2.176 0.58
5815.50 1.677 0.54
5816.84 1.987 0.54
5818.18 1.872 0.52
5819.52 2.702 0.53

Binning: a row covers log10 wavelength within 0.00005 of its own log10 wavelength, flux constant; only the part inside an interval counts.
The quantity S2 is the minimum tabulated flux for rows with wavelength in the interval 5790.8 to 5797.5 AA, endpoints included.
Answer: 2.375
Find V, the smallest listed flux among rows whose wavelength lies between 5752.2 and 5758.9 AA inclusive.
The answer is 2.011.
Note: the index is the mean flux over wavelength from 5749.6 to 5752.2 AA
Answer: 2.68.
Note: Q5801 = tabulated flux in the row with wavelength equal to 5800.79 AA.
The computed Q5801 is 3.352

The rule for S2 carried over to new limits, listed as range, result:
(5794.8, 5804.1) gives 2.232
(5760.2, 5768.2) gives 2.208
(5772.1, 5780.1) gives 2.357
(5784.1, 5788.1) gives 1.98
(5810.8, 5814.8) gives 1.465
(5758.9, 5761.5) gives 2.027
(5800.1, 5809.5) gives 1.408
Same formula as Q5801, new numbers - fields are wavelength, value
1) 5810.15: 1.917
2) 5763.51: 2.208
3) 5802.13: 2.232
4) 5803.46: 2.405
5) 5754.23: 2.472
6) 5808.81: 2.088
